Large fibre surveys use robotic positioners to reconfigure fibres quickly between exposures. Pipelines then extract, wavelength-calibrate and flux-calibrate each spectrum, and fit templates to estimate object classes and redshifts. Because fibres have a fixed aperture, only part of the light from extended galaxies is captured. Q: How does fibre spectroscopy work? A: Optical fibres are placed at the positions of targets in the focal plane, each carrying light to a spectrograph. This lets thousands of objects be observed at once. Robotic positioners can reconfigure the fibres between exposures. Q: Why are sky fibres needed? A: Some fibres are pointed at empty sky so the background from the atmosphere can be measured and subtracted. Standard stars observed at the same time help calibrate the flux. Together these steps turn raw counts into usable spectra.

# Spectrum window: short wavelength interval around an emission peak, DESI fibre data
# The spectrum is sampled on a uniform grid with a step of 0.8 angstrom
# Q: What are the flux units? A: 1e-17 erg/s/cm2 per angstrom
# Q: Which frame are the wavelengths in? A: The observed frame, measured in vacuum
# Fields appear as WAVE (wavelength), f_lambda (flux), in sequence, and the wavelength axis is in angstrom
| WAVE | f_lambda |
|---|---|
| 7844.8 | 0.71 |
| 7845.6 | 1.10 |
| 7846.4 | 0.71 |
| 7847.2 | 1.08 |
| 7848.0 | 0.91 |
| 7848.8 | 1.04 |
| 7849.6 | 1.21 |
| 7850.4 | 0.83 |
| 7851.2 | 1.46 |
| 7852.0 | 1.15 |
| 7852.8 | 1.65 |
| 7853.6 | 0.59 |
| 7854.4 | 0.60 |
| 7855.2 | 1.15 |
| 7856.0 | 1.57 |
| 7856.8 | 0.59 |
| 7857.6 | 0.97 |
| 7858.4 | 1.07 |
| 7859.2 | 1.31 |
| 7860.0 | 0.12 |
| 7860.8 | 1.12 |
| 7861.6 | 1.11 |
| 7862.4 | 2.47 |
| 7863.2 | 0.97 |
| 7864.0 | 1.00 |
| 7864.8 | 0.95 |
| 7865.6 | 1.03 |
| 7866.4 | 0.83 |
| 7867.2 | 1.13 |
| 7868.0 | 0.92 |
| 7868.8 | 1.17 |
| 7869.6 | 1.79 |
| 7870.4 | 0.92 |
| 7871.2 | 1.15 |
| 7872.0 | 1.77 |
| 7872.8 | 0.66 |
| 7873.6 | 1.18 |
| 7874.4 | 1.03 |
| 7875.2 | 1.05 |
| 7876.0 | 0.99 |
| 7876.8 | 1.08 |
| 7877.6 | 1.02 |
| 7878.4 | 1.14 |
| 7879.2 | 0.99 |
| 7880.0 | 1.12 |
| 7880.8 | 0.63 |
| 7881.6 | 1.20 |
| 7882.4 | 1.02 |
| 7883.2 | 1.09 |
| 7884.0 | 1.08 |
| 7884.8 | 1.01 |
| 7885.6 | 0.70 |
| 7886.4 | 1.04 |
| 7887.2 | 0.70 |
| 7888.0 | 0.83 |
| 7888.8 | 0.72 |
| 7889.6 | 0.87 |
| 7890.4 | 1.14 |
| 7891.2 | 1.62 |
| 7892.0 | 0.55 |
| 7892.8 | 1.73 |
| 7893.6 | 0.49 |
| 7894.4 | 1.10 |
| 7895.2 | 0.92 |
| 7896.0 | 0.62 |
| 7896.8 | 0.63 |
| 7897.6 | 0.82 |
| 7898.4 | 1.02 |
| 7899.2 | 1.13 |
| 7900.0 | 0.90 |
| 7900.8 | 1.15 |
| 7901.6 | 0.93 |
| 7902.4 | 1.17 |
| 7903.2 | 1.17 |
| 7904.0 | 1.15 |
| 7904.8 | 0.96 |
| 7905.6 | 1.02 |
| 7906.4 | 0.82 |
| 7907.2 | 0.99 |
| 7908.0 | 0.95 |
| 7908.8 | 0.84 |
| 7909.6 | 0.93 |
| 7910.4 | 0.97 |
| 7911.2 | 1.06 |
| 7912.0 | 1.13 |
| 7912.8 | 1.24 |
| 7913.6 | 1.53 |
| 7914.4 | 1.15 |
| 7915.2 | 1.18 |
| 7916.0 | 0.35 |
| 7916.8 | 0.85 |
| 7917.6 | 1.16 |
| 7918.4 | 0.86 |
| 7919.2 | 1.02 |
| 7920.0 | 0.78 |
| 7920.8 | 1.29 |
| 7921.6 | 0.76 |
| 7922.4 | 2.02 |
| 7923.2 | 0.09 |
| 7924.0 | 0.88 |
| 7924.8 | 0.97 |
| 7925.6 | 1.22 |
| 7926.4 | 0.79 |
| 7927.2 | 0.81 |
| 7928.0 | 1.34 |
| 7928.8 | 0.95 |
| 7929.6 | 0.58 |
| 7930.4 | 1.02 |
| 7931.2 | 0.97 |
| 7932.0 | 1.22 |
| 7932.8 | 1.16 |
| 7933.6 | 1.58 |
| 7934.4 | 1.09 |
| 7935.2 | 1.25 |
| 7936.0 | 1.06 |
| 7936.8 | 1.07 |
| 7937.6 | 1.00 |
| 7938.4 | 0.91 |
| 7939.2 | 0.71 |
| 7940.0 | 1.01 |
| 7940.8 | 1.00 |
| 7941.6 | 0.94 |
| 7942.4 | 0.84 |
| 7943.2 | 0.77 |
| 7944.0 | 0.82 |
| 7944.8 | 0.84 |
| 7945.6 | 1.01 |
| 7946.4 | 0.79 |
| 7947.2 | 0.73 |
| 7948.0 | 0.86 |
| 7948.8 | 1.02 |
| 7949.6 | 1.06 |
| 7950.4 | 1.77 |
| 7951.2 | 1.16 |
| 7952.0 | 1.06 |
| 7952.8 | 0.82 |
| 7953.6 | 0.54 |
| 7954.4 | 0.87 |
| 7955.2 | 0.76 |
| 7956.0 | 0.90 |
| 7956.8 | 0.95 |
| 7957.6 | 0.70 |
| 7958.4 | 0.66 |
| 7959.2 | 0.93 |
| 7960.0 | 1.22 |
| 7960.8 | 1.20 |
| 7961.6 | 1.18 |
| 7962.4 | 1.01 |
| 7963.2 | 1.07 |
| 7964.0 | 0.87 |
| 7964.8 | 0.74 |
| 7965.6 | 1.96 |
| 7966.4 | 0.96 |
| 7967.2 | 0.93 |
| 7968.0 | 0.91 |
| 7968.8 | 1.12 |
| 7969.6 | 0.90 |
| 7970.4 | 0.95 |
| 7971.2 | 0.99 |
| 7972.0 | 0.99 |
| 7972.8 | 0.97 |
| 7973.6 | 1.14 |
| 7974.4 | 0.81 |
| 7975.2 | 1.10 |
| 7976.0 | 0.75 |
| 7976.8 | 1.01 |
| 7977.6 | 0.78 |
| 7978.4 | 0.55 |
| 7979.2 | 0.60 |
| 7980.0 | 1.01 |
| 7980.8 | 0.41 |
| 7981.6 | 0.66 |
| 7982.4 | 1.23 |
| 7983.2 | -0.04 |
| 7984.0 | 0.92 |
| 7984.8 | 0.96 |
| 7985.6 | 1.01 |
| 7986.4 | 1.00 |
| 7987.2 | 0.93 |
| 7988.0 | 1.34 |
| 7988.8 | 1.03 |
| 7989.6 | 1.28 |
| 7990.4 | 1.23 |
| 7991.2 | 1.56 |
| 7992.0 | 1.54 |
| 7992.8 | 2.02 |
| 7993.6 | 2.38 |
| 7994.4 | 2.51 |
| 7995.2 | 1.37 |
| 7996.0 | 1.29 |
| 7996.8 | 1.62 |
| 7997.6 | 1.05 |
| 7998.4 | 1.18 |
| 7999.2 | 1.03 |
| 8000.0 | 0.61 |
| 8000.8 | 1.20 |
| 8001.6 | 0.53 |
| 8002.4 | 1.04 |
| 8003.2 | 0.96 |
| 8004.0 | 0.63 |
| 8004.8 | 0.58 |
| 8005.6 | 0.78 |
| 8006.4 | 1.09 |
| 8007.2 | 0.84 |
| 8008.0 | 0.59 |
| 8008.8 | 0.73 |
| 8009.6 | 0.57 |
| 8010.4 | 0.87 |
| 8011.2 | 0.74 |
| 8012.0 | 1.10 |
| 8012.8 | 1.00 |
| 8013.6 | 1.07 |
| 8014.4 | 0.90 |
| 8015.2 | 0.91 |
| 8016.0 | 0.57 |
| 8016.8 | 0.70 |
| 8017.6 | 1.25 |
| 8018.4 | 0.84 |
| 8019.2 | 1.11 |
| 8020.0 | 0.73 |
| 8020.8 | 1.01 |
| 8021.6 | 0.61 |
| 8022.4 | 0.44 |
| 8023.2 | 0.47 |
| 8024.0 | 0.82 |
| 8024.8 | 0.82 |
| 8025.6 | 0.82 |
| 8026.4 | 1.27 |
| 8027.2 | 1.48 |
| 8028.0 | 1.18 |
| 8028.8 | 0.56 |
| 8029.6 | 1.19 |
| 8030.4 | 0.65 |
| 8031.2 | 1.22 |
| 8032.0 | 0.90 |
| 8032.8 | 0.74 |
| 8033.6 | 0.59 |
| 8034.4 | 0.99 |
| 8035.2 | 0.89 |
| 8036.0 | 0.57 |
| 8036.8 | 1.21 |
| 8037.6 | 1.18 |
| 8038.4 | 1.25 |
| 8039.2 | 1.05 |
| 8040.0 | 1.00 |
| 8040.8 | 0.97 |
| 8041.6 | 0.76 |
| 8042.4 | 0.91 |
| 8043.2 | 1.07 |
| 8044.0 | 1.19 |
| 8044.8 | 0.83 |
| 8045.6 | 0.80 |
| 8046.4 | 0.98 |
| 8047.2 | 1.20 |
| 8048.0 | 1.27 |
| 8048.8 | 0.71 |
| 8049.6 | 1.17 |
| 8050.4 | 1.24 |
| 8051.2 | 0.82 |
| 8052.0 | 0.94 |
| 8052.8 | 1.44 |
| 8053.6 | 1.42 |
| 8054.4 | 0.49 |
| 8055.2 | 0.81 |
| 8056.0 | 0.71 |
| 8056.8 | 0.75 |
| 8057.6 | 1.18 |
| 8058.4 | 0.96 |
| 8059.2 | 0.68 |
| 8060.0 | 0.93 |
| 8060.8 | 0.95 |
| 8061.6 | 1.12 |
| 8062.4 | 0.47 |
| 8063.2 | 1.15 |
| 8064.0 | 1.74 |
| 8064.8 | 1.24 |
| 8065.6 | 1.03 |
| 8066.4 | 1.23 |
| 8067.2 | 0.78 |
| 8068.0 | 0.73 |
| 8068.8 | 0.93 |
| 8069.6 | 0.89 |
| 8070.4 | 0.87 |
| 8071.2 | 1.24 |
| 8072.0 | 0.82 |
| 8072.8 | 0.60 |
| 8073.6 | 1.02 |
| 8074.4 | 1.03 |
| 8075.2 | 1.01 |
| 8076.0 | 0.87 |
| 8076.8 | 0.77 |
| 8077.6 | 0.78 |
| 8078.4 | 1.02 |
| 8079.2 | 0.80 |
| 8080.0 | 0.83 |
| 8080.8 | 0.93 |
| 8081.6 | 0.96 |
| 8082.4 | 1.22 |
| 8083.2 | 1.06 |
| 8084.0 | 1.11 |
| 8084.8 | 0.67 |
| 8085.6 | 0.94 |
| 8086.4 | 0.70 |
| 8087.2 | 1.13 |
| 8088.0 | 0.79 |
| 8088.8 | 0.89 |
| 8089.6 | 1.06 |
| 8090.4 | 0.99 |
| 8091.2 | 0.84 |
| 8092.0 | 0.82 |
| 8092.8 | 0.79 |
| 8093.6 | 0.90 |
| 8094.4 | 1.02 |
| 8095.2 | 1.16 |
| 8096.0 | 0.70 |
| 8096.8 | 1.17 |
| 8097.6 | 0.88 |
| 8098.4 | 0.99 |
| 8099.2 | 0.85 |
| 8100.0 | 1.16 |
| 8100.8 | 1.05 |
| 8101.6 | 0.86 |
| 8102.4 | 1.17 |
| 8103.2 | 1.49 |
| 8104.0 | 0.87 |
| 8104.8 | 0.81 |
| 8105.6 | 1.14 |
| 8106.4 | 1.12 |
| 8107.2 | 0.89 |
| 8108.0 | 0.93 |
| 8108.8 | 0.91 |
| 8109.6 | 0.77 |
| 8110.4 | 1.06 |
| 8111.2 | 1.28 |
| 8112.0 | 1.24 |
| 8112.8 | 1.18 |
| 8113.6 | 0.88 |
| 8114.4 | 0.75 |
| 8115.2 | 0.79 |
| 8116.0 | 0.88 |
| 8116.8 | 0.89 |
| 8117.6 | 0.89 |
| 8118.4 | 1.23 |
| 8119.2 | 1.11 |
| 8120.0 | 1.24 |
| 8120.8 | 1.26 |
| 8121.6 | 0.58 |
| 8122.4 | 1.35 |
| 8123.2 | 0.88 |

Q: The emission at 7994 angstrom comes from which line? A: H-beta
